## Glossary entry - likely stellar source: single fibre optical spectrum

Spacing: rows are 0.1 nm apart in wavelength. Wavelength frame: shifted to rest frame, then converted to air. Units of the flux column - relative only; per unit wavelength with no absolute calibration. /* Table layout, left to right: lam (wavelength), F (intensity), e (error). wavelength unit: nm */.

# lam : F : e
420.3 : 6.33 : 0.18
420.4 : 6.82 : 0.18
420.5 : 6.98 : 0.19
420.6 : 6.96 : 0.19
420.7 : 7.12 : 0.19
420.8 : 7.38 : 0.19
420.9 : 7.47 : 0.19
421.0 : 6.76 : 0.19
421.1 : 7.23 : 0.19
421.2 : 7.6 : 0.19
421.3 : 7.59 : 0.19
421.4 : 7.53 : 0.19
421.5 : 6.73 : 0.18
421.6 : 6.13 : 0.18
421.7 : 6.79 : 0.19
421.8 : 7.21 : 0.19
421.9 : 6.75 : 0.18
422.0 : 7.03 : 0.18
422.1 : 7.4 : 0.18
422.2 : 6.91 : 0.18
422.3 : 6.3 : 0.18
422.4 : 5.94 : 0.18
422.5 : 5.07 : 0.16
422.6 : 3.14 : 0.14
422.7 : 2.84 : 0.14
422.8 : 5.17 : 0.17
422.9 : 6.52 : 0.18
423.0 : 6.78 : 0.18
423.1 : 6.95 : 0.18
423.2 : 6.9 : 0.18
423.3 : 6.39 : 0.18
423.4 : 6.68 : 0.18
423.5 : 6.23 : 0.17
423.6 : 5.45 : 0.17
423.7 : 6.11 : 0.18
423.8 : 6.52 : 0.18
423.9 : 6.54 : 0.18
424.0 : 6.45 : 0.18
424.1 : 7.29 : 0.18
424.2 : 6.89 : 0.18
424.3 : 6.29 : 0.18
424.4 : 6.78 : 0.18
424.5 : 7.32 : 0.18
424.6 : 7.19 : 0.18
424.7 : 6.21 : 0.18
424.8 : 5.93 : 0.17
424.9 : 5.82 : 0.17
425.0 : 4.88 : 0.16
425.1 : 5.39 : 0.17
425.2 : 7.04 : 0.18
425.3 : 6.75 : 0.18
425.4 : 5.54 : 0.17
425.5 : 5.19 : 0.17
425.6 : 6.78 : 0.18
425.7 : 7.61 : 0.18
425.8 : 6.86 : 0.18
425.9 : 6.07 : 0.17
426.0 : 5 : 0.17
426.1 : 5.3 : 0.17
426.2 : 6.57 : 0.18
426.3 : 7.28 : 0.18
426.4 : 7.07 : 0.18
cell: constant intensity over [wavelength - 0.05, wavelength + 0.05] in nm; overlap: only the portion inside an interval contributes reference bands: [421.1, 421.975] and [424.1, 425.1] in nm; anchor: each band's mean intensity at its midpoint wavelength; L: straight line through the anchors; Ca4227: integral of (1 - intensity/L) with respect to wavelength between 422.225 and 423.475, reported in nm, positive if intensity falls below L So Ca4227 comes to 0.18 nm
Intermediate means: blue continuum 7.05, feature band 5.76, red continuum 6.37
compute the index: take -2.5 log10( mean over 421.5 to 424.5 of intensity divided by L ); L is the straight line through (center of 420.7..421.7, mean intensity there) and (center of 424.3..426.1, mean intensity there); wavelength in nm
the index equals 0.07 mag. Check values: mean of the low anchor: 7.14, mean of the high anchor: 6.23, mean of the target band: 6.28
